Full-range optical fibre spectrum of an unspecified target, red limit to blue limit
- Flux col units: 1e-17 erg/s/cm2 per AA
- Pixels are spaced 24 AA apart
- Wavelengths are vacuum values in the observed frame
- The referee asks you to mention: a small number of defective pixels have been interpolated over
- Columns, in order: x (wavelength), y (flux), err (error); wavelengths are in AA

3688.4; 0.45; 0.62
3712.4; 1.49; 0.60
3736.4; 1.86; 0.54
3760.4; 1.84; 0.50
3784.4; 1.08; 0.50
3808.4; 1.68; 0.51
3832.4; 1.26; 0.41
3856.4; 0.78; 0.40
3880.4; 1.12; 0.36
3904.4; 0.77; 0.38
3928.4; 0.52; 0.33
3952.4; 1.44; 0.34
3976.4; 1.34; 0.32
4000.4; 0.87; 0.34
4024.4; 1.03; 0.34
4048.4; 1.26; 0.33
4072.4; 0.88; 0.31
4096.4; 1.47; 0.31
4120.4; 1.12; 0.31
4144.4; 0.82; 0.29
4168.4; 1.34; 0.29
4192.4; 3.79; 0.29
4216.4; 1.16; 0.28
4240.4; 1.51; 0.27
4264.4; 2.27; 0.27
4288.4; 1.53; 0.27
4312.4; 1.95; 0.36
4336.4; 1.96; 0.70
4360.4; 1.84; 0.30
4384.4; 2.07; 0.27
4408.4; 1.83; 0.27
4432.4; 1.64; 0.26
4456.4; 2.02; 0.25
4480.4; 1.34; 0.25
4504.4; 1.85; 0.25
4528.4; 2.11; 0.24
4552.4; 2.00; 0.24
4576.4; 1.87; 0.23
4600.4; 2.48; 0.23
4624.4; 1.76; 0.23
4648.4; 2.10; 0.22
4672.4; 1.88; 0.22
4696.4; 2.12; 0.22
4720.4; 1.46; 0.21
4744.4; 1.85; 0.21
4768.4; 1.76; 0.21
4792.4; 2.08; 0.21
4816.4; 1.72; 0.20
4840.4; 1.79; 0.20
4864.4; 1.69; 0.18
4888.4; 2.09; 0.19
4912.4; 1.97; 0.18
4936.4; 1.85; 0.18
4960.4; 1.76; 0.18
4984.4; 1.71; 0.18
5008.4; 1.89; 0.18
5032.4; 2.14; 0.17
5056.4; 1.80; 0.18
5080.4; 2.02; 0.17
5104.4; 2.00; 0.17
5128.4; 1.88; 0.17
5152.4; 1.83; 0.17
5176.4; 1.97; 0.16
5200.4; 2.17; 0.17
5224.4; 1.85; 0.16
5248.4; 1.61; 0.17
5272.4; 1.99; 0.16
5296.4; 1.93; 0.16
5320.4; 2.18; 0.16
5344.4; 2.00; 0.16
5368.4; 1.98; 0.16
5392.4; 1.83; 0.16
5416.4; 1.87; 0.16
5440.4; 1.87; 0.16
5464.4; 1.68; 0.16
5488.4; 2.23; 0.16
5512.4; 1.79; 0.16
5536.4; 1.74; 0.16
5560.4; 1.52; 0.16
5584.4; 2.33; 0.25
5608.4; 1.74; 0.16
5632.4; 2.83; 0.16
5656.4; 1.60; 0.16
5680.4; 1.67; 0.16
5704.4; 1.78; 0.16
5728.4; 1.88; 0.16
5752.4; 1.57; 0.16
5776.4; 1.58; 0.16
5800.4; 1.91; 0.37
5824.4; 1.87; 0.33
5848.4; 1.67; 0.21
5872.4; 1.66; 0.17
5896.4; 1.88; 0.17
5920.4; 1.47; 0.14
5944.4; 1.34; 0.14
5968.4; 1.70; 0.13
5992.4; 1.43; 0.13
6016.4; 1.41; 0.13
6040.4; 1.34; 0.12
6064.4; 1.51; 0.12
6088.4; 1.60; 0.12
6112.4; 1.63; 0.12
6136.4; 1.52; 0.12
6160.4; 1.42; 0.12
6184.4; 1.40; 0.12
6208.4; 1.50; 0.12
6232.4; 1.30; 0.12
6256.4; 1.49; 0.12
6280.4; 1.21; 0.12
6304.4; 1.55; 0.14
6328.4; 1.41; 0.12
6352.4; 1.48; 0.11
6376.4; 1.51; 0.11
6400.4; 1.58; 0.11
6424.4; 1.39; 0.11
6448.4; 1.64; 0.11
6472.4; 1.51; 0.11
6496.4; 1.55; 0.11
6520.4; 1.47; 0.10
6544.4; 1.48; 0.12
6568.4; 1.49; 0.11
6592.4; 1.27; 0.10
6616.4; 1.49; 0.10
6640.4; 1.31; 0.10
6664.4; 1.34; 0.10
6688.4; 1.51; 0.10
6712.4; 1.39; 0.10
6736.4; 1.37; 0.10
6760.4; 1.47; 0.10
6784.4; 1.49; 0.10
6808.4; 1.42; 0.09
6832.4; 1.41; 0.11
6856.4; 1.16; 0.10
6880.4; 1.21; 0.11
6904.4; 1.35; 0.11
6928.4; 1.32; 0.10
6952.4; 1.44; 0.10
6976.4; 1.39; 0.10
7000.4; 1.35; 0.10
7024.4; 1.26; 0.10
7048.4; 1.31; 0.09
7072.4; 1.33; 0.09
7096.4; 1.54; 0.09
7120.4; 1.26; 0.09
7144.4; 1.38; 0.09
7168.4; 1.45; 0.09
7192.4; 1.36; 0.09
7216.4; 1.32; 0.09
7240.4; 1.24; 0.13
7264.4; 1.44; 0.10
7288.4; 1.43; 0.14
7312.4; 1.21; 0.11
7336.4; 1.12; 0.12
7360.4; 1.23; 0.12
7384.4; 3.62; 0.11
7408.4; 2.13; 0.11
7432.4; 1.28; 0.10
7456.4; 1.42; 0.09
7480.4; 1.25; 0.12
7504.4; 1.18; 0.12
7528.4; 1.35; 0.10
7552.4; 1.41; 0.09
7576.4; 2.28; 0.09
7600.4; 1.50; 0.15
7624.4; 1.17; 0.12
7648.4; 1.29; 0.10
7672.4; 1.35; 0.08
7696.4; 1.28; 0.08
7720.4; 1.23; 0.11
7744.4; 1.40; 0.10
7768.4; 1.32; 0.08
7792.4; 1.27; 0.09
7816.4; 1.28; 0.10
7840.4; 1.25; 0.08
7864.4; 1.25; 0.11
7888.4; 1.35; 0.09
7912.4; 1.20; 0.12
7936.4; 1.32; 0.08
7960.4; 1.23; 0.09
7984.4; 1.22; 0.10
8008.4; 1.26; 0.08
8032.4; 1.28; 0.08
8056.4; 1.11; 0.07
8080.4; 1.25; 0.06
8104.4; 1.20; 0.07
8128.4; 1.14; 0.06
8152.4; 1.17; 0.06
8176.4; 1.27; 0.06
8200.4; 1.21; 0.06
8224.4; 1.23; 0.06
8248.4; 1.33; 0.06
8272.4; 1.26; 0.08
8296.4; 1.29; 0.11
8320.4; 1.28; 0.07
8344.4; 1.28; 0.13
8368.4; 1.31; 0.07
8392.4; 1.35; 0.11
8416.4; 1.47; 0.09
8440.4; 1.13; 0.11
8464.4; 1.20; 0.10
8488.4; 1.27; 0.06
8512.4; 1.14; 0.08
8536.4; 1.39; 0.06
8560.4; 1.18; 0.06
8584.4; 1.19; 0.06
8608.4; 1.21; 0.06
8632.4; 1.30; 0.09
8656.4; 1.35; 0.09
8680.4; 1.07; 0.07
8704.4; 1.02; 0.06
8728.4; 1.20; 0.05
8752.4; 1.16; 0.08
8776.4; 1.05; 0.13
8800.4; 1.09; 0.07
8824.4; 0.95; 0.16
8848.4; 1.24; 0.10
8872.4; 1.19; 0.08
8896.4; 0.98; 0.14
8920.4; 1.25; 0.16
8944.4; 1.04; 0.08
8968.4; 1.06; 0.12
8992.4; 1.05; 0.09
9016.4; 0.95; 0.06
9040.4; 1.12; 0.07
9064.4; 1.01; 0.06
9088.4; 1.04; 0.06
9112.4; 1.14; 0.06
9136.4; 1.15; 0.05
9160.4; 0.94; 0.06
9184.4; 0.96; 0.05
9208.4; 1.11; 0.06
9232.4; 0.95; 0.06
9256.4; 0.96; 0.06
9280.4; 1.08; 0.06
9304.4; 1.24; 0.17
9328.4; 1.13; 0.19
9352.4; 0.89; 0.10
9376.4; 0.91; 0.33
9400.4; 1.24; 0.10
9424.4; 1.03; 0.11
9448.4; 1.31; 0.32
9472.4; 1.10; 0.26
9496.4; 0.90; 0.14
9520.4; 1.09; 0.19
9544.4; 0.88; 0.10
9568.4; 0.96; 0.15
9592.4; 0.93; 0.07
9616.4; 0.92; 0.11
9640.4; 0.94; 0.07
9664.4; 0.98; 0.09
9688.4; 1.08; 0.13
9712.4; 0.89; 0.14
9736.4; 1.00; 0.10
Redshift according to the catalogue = 0.127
